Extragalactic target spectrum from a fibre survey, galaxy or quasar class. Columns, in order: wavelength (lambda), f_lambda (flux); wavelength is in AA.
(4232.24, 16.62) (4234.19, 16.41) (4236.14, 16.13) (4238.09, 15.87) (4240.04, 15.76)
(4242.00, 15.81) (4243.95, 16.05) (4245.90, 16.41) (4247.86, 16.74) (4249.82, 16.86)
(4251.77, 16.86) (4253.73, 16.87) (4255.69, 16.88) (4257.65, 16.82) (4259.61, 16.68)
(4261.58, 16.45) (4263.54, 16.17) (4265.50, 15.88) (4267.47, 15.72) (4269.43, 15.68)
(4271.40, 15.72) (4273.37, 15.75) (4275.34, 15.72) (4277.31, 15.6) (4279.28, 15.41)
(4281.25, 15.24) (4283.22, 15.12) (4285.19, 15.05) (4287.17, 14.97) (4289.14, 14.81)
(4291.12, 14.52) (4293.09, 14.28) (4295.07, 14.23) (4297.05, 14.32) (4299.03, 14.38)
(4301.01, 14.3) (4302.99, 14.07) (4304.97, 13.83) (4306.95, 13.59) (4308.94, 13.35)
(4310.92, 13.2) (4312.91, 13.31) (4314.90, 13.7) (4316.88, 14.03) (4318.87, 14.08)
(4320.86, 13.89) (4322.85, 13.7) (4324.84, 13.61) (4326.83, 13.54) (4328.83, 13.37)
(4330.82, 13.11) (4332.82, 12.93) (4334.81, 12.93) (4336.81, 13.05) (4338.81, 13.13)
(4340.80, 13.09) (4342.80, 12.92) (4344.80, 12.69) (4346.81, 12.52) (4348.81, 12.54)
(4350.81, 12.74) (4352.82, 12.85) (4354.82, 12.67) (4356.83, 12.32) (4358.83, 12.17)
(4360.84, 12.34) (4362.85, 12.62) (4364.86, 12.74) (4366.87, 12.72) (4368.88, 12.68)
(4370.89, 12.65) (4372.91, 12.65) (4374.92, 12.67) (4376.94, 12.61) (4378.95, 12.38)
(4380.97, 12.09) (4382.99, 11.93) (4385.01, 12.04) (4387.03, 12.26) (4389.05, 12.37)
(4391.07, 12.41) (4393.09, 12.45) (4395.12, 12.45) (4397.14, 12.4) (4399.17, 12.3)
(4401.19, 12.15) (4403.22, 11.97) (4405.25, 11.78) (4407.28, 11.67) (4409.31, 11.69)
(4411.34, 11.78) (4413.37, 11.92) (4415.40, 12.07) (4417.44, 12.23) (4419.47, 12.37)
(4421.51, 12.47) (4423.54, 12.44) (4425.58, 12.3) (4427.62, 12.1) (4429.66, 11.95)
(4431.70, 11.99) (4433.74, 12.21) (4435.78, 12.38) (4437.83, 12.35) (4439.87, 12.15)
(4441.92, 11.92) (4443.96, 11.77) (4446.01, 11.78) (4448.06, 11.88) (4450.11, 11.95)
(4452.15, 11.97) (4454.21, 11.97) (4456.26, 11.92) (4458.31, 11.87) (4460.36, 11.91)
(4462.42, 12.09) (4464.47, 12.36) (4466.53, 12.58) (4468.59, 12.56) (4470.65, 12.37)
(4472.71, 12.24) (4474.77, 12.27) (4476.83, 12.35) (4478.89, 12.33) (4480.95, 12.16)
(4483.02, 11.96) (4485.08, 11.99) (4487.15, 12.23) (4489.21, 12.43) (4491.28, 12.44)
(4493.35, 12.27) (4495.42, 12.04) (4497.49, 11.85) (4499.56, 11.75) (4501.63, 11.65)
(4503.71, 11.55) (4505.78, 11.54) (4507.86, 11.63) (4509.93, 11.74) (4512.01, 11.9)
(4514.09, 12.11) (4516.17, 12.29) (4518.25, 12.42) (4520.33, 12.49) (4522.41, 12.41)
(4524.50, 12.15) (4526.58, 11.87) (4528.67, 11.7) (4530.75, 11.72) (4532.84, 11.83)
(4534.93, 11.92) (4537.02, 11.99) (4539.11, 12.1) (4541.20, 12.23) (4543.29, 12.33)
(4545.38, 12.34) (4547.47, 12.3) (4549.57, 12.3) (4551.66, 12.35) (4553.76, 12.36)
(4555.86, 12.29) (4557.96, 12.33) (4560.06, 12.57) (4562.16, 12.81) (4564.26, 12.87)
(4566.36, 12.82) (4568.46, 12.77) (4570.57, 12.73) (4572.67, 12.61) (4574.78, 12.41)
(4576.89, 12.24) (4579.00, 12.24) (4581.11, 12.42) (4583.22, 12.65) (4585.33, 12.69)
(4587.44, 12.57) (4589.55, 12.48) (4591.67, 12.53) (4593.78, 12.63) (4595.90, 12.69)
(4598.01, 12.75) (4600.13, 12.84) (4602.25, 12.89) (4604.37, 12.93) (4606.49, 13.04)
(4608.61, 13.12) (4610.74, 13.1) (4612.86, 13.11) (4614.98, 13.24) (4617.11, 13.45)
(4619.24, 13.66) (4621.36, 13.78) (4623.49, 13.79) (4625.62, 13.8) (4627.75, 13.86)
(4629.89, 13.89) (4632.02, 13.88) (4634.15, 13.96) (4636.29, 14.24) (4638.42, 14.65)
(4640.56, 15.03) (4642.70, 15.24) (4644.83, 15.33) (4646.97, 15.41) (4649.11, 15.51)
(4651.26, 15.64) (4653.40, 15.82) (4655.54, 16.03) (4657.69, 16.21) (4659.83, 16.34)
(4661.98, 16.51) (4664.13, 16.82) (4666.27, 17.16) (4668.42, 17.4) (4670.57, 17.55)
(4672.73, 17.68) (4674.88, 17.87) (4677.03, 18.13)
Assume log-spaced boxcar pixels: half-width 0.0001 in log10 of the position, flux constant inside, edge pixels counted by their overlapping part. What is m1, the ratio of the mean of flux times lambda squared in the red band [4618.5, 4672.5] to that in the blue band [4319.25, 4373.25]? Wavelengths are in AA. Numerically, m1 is 1.4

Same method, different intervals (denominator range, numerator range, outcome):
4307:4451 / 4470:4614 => 1.06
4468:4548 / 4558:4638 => 1.12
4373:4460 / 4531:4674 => 1.23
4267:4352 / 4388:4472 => 0.91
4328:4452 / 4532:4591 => 1.08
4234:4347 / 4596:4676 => 1.17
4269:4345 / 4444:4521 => 0.93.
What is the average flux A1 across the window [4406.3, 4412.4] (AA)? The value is 11.7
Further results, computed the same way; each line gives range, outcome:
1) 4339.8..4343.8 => 13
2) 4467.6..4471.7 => 12.5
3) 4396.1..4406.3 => 12.1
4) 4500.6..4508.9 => 11.6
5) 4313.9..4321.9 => 13.9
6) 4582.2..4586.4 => 12.7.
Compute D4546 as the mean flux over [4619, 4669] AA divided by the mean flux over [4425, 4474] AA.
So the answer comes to 1.3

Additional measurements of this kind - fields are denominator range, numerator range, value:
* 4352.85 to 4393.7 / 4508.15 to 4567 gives 0.98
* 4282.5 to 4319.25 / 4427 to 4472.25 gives 0.85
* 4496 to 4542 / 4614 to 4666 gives 1.25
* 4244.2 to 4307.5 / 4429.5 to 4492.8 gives 0.78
